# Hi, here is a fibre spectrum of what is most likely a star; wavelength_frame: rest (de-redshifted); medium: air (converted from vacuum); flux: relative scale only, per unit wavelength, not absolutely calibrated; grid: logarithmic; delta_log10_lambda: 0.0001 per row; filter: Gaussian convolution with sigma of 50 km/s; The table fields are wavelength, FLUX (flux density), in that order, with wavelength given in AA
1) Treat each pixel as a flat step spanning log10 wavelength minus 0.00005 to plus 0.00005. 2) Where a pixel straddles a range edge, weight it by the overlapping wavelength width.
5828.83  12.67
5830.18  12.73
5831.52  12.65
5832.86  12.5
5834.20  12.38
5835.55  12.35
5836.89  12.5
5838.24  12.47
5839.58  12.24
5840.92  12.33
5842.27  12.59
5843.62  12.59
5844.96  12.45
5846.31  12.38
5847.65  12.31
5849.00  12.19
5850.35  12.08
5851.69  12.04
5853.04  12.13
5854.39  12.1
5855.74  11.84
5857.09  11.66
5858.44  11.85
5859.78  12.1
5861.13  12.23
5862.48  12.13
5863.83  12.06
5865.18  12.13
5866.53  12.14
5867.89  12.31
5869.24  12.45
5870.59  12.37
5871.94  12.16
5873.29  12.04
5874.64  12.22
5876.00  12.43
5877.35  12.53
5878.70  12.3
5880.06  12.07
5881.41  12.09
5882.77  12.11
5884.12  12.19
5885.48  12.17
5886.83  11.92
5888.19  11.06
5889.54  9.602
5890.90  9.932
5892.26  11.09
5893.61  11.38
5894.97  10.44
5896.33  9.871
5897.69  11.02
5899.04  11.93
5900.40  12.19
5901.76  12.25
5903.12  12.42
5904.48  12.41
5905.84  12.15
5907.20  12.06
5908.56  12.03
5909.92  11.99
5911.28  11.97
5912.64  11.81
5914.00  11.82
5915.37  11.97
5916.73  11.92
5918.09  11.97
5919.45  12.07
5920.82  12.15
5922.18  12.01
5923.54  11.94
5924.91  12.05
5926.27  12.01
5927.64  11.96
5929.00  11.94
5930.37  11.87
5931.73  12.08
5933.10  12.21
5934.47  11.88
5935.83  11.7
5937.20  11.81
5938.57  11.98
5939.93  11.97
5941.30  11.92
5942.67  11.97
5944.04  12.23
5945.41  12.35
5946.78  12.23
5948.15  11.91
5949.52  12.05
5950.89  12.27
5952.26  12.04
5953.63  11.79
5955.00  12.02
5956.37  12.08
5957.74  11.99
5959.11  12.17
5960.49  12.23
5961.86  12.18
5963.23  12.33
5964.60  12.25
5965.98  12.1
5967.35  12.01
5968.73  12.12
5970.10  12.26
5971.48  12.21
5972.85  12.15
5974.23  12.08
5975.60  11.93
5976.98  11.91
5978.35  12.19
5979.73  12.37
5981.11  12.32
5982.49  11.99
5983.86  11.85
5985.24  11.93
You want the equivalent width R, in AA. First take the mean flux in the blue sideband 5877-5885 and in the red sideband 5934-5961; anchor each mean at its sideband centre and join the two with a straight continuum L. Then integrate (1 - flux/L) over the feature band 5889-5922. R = 1.40 AA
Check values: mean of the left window 12.2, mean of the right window 12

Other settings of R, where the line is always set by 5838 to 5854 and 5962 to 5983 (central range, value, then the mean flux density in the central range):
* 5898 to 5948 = 0.77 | 12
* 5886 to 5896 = 1.21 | 10.8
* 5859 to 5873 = 0.10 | 12.2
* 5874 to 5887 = 0.06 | 12.2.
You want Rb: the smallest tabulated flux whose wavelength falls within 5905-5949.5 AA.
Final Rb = 11.7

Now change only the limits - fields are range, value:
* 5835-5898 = 9.602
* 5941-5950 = 11.91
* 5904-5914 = 11.81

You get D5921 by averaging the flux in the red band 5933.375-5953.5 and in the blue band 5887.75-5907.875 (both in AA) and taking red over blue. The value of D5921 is 1.06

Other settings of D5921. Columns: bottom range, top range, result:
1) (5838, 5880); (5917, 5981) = 0.99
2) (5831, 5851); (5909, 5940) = 0.96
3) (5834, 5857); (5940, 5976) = 0.99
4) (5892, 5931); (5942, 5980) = 1.02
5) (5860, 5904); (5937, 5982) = 1.03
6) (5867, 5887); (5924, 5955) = 0.98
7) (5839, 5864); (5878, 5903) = 0.94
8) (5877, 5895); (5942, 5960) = 1.05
